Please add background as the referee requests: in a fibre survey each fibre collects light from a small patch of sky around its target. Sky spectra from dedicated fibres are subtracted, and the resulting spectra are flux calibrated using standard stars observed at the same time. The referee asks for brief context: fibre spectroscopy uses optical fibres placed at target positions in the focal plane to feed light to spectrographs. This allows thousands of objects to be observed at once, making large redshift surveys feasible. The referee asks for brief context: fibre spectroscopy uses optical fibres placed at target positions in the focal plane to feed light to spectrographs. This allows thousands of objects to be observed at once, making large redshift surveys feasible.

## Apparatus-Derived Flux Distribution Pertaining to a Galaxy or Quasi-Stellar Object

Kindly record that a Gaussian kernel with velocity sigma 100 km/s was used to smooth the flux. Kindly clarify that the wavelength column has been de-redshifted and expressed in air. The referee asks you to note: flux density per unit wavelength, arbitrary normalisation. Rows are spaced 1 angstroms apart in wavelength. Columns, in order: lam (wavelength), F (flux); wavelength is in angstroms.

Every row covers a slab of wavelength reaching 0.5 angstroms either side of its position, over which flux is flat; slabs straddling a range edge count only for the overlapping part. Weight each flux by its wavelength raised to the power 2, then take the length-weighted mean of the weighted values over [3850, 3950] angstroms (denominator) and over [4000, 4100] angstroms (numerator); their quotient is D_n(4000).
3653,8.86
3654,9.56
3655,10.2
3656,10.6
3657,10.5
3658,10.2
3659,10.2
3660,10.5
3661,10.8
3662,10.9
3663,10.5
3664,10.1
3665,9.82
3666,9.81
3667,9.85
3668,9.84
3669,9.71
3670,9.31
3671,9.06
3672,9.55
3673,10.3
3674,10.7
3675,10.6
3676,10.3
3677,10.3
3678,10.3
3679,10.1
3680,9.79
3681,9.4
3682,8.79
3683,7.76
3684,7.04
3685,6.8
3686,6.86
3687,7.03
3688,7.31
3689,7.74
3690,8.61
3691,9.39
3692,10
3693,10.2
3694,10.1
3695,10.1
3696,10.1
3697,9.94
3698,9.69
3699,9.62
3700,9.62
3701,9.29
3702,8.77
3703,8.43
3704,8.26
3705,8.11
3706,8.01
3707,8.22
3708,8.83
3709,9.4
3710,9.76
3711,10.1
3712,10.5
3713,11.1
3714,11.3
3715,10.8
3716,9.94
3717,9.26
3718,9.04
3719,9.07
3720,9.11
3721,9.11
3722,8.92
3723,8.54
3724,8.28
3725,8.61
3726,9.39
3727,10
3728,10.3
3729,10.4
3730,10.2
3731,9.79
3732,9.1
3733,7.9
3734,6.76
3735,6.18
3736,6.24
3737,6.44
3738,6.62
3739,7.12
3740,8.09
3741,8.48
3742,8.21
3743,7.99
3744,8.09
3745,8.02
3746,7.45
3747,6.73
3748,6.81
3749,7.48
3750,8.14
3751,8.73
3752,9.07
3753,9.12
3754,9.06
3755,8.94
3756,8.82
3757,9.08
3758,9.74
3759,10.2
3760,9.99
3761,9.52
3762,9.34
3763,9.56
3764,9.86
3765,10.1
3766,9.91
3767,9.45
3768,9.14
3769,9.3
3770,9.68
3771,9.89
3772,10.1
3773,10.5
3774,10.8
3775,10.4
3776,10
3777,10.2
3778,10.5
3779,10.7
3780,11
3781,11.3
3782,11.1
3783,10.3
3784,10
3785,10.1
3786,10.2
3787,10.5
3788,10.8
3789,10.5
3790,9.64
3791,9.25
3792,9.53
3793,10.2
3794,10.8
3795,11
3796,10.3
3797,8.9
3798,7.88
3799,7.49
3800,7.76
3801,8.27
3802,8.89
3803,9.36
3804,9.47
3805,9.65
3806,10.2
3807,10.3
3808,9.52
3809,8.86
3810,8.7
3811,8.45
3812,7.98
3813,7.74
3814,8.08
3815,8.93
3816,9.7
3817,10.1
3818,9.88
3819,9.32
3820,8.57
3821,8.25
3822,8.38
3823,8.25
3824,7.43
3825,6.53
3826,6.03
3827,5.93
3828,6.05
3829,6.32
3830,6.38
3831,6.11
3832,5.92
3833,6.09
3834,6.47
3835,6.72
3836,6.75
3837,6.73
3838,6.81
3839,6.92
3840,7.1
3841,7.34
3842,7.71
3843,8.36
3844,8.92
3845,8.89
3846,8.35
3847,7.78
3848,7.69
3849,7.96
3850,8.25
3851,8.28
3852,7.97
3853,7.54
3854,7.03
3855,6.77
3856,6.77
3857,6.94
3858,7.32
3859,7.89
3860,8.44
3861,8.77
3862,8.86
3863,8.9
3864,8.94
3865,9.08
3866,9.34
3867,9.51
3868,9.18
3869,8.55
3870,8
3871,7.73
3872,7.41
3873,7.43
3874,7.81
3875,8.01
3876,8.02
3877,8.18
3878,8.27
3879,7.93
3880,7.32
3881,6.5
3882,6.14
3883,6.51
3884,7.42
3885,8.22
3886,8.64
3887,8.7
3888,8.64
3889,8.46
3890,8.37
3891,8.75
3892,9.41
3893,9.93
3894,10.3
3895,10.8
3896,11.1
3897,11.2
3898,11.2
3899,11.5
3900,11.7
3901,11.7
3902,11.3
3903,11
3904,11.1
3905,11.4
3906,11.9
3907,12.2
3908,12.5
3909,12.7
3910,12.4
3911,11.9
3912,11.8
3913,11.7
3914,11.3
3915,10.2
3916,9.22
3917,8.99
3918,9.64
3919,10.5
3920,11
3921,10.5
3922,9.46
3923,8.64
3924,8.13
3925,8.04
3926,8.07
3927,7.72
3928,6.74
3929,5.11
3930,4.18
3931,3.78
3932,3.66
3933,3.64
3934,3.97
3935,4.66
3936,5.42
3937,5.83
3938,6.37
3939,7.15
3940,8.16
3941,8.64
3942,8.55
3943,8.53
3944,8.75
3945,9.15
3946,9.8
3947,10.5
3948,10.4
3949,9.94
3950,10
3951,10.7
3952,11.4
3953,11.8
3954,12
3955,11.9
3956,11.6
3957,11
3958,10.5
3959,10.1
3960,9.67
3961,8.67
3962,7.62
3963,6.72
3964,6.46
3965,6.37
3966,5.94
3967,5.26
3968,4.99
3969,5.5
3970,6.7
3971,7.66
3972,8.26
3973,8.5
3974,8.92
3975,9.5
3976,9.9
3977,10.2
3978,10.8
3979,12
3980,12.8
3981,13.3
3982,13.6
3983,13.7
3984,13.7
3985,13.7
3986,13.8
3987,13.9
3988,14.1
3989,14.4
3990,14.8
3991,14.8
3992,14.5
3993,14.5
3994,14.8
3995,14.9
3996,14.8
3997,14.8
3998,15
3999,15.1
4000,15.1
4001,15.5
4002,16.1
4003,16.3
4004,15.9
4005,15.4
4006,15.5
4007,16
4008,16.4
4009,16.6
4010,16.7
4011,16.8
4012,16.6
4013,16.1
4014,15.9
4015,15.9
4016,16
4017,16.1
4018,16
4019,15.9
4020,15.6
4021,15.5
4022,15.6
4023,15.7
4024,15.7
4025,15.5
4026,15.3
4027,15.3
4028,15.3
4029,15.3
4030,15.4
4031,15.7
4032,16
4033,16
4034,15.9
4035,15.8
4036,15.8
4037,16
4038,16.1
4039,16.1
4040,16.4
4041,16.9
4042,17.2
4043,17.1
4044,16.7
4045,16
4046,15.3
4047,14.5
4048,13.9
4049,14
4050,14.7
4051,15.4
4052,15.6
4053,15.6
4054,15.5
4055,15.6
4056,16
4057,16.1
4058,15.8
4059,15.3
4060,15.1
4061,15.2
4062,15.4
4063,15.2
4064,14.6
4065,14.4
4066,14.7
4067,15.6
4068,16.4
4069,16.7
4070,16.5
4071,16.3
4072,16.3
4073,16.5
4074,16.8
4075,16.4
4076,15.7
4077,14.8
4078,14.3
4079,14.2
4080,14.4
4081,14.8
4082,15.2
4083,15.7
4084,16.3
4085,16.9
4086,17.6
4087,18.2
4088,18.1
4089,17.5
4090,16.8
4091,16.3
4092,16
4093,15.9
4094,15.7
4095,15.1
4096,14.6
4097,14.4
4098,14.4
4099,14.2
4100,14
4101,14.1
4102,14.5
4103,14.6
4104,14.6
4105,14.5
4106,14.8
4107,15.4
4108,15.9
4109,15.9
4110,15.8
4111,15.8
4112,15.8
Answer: 1.95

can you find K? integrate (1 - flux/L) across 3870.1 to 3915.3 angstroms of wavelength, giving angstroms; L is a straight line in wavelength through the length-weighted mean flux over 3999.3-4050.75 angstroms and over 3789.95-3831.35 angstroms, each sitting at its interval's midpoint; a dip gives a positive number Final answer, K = 6.8 angstroms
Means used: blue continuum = 8.58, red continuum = 15.8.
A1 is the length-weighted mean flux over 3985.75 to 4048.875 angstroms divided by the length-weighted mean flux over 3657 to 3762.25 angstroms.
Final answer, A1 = 1.72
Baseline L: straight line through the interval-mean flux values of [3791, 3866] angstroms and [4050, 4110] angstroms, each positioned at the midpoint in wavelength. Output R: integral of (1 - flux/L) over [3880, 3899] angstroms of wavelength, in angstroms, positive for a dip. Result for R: 2.0 angstroms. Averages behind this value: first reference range 8.15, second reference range 15.6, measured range 8.93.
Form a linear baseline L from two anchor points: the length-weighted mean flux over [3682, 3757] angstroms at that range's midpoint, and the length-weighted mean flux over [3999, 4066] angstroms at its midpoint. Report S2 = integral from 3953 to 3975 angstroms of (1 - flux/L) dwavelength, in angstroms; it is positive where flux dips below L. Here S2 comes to 8.93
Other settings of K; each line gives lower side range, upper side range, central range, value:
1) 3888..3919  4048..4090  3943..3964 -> 3.94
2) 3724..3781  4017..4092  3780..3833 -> 6.75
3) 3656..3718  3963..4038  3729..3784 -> 7.38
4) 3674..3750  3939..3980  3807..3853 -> 6.11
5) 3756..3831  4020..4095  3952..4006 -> 8.64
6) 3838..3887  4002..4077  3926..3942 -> 7.61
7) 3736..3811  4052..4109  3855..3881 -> 7.17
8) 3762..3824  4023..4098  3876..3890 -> 4.64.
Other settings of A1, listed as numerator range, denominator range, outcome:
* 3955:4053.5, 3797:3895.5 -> 1.70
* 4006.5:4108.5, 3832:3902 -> 1.89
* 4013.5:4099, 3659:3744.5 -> 1.72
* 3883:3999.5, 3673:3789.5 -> 1.08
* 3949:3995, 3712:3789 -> 1.16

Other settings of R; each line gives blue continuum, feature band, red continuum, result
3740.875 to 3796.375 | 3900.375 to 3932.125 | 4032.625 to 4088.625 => 7.4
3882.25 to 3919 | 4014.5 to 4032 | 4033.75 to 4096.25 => -1.5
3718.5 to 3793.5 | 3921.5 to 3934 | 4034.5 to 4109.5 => 6.2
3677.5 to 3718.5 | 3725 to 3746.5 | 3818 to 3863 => 1.2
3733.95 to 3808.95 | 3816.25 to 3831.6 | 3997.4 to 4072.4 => 4.2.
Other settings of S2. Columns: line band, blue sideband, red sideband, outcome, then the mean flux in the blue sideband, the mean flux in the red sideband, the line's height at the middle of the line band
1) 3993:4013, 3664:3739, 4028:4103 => -1.6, 9.12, 15.7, 14.5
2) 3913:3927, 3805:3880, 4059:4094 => 1.4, 7.95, 15.9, 10.6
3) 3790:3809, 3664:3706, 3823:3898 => -2.3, 9.22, 7.9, 8.36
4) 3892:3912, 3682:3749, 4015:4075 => 2.0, 8.7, 15.7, 12.7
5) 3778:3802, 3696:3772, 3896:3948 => -2.4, 8.95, 9.11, 9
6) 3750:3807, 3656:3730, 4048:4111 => 5.6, 9.46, 15.5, 10.8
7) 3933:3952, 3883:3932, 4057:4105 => 4.9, 9.68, 15.6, 10.9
